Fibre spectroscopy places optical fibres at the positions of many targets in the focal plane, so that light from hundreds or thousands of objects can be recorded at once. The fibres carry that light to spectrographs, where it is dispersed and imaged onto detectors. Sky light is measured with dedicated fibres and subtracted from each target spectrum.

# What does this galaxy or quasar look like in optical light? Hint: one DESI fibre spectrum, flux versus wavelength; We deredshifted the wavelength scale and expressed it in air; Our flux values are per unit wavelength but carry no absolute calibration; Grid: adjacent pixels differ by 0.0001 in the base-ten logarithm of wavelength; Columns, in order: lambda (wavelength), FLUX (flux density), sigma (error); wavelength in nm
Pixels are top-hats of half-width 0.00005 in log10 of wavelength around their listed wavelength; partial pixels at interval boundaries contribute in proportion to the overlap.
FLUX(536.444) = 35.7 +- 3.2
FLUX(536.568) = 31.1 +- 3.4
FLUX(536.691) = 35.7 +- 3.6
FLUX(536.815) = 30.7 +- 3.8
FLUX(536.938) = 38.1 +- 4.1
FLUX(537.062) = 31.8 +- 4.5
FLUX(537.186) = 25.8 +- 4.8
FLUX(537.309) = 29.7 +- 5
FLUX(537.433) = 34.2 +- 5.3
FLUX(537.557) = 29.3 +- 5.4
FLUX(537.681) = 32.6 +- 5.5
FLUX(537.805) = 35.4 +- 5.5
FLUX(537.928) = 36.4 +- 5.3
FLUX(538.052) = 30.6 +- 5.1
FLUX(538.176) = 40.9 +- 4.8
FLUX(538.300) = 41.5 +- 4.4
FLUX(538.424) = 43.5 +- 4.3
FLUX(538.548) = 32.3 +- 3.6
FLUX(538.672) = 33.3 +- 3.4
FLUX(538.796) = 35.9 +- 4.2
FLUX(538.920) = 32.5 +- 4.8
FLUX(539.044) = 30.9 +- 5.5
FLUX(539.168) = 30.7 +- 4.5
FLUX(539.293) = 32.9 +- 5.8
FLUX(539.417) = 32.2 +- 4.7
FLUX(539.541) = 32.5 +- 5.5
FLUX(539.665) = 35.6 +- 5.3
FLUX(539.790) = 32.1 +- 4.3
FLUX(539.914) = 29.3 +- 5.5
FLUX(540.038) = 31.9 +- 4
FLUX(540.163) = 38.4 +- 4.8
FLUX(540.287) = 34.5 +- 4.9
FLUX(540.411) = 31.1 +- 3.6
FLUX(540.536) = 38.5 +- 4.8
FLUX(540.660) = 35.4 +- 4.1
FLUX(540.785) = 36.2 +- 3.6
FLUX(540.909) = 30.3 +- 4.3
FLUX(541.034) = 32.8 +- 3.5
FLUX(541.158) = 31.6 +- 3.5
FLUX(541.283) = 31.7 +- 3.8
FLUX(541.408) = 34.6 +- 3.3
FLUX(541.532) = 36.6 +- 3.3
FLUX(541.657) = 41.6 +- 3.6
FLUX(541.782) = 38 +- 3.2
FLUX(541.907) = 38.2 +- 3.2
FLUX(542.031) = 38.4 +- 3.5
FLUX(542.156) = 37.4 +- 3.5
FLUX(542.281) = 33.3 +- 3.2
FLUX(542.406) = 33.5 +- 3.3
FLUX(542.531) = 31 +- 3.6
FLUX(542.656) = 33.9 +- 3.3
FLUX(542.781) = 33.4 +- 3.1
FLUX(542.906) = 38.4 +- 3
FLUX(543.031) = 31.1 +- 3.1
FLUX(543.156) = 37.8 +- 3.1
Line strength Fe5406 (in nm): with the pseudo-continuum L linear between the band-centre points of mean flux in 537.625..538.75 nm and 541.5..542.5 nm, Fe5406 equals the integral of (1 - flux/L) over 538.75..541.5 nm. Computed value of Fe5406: 0.251 nm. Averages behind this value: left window 36.3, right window 36.9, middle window 33.3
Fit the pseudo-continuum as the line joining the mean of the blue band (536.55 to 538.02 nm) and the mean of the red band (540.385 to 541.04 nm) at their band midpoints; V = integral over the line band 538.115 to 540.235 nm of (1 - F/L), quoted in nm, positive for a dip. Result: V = -0.06 nm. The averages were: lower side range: 32.6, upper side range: 34.3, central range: 34.5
